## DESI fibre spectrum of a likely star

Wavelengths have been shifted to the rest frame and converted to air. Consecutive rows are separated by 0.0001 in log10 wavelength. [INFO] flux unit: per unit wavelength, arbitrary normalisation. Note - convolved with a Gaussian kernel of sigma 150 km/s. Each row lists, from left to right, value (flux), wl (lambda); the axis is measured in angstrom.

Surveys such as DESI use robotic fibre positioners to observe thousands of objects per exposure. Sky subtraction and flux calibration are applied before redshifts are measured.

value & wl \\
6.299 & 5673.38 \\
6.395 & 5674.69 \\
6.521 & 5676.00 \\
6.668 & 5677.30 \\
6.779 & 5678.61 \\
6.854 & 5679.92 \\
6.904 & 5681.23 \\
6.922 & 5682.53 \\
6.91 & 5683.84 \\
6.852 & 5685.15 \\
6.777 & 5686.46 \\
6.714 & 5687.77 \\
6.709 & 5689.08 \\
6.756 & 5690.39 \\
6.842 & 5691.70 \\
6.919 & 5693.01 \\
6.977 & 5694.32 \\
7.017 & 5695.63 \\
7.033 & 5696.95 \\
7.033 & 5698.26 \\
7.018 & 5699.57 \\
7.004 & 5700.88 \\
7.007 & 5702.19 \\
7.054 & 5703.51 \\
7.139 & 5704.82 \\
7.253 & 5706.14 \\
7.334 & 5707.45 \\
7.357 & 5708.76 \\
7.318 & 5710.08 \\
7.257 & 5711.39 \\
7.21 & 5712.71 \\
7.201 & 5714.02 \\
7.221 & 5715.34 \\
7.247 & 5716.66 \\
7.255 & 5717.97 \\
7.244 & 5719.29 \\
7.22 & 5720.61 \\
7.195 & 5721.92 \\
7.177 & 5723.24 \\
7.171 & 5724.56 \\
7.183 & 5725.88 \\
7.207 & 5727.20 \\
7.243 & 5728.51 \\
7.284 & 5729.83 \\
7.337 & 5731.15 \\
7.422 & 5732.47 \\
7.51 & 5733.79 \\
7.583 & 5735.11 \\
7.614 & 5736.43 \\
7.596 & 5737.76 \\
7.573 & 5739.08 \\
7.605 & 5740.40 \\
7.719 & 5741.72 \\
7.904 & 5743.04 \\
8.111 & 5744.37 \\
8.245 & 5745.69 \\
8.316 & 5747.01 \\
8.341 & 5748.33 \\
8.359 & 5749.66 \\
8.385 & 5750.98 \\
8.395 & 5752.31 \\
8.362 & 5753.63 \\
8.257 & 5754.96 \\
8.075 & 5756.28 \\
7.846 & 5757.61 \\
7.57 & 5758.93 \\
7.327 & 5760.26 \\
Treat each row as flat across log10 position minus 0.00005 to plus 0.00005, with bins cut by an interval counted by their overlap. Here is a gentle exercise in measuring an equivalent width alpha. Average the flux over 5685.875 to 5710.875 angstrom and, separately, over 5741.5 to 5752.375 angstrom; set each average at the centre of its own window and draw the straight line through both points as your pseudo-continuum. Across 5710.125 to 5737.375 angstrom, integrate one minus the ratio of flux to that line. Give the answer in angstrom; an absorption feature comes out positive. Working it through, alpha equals 1.2 angstrom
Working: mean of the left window 7.02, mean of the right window 8.2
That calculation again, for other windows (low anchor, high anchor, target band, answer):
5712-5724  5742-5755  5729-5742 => 0.49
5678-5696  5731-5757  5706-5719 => 0.13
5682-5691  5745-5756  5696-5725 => 0.76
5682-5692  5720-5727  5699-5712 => -0.32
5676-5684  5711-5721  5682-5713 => 0.00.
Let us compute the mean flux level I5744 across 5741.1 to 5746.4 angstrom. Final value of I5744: 8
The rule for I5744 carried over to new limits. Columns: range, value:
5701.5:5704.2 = 7.03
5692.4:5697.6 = 6.98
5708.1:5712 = 7.32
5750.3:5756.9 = 8.3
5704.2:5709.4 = 7.27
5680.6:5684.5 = 6.92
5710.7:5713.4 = 7.25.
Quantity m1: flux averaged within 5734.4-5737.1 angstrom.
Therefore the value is 7.57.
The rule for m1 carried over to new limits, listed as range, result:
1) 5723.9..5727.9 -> 7.2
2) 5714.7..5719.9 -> 7.24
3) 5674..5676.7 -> 6.46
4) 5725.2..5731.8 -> 7.26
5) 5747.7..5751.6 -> 8.36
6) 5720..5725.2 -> 7.19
